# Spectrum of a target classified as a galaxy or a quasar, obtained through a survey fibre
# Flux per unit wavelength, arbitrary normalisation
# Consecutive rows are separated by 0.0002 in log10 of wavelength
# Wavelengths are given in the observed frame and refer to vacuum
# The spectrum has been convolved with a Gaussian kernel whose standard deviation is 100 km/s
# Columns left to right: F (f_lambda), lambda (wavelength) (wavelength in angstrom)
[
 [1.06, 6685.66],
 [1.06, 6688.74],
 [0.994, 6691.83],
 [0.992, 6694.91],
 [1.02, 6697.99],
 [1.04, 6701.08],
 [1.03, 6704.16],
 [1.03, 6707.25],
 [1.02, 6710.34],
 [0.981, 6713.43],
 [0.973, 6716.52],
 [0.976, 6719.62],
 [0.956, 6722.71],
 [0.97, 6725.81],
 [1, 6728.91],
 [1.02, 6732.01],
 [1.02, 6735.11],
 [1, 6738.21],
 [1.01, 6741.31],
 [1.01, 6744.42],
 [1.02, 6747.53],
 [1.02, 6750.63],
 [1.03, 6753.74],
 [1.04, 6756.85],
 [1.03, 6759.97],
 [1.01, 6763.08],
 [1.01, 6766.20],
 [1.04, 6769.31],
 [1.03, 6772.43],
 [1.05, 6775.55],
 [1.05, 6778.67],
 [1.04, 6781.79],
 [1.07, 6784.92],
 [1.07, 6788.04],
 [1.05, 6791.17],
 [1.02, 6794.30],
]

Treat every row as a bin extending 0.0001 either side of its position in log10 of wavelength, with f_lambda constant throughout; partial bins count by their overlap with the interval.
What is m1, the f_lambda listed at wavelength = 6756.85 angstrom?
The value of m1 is 1.04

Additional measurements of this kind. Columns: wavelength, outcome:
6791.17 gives 1.05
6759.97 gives 1.03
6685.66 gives 1.06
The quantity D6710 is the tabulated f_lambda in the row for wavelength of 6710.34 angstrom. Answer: 1.02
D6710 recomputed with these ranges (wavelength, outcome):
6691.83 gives 0.994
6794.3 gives 1.02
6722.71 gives 0.956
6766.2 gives 1.01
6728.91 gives 1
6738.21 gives 1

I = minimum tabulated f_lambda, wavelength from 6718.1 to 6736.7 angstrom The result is 0.956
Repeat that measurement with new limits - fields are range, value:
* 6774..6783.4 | 1.04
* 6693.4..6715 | 0.981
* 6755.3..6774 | 1.01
